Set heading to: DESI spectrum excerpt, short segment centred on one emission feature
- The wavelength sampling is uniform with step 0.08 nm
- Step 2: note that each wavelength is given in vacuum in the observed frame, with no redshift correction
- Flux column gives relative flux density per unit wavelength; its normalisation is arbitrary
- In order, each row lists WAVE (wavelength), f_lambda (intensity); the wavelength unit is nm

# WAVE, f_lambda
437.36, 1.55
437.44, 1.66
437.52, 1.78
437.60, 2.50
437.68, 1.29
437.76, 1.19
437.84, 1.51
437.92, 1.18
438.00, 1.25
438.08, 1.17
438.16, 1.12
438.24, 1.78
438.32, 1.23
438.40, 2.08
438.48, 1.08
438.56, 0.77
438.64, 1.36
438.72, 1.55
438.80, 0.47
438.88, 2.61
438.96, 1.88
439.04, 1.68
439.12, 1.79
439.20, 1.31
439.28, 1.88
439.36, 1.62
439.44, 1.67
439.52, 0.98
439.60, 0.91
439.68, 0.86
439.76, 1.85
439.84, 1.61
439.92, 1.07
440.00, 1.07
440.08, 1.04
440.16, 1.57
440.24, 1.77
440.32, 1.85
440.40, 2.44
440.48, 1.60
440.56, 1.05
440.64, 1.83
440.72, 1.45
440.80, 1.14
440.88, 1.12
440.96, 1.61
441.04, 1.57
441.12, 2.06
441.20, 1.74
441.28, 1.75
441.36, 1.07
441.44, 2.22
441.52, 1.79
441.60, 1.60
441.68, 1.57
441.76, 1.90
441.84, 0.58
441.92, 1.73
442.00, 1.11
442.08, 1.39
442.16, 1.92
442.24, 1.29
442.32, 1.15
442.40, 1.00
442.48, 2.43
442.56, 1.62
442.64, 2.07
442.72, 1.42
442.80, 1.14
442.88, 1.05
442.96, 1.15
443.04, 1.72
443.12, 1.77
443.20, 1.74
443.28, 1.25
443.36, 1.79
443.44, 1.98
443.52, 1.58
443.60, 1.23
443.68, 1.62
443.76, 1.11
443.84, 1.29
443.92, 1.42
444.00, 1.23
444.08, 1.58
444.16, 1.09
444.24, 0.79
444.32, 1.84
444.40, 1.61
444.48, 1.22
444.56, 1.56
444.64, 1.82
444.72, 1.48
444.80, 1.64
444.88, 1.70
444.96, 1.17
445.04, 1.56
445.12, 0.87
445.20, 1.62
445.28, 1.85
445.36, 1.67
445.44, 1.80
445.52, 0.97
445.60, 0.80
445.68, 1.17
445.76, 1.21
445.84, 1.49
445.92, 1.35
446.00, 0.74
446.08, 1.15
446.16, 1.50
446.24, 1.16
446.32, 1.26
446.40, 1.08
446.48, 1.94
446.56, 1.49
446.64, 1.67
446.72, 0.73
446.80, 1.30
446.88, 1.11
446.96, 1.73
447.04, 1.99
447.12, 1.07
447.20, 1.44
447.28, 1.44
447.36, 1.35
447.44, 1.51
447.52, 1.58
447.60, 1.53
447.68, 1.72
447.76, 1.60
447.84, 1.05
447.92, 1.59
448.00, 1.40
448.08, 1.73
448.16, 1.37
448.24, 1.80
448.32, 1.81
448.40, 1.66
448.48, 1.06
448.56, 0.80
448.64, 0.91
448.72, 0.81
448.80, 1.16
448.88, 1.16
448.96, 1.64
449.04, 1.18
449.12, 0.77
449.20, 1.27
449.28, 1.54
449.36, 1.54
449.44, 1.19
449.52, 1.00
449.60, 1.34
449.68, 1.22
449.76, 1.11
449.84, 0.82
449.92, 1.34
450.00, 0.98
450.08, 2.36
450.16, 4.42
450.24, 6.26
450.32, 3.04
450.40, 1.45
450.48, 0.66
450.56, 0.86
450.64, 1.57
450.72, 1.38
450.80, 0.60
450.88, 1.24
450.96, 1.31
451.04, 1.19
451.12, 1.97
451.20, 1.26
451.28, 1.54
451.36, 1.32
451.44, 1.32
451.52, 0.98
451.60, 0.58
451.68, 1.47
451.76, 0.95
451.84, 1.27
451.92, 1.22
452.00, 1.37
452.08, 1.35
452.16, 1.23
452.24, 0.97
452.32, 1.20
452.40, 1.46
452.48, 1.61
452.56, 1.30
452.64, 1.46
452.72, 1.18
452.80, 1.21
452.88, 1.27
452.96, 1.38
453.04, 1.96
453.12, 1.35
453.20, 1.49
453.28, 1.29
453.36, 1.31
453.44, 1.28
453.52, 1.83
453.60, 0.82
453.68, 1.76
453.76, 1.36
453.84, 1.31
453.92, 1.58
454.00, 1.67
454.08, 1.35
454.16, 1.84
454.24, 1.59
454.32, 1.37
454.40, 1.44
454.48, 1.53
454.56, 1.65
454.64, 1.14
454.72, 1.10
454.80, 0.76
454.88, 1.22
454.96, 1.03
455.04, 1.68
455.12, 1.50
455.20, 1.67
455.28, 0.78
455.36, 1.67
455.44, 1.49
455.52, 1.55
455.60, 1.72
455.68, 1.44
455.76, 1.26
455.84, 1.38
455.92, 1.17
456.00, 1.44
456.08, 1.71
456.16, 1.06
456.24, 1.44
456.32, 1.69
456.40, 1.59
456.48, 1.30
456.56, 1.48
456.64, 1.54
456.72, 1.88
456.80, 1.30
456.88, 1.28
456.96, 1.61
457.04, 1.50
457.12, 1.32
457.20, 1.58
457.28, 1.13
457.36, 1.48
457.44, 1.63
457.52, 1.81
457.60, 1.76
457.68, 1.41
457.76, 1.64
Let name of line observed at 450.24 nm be H-gamma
